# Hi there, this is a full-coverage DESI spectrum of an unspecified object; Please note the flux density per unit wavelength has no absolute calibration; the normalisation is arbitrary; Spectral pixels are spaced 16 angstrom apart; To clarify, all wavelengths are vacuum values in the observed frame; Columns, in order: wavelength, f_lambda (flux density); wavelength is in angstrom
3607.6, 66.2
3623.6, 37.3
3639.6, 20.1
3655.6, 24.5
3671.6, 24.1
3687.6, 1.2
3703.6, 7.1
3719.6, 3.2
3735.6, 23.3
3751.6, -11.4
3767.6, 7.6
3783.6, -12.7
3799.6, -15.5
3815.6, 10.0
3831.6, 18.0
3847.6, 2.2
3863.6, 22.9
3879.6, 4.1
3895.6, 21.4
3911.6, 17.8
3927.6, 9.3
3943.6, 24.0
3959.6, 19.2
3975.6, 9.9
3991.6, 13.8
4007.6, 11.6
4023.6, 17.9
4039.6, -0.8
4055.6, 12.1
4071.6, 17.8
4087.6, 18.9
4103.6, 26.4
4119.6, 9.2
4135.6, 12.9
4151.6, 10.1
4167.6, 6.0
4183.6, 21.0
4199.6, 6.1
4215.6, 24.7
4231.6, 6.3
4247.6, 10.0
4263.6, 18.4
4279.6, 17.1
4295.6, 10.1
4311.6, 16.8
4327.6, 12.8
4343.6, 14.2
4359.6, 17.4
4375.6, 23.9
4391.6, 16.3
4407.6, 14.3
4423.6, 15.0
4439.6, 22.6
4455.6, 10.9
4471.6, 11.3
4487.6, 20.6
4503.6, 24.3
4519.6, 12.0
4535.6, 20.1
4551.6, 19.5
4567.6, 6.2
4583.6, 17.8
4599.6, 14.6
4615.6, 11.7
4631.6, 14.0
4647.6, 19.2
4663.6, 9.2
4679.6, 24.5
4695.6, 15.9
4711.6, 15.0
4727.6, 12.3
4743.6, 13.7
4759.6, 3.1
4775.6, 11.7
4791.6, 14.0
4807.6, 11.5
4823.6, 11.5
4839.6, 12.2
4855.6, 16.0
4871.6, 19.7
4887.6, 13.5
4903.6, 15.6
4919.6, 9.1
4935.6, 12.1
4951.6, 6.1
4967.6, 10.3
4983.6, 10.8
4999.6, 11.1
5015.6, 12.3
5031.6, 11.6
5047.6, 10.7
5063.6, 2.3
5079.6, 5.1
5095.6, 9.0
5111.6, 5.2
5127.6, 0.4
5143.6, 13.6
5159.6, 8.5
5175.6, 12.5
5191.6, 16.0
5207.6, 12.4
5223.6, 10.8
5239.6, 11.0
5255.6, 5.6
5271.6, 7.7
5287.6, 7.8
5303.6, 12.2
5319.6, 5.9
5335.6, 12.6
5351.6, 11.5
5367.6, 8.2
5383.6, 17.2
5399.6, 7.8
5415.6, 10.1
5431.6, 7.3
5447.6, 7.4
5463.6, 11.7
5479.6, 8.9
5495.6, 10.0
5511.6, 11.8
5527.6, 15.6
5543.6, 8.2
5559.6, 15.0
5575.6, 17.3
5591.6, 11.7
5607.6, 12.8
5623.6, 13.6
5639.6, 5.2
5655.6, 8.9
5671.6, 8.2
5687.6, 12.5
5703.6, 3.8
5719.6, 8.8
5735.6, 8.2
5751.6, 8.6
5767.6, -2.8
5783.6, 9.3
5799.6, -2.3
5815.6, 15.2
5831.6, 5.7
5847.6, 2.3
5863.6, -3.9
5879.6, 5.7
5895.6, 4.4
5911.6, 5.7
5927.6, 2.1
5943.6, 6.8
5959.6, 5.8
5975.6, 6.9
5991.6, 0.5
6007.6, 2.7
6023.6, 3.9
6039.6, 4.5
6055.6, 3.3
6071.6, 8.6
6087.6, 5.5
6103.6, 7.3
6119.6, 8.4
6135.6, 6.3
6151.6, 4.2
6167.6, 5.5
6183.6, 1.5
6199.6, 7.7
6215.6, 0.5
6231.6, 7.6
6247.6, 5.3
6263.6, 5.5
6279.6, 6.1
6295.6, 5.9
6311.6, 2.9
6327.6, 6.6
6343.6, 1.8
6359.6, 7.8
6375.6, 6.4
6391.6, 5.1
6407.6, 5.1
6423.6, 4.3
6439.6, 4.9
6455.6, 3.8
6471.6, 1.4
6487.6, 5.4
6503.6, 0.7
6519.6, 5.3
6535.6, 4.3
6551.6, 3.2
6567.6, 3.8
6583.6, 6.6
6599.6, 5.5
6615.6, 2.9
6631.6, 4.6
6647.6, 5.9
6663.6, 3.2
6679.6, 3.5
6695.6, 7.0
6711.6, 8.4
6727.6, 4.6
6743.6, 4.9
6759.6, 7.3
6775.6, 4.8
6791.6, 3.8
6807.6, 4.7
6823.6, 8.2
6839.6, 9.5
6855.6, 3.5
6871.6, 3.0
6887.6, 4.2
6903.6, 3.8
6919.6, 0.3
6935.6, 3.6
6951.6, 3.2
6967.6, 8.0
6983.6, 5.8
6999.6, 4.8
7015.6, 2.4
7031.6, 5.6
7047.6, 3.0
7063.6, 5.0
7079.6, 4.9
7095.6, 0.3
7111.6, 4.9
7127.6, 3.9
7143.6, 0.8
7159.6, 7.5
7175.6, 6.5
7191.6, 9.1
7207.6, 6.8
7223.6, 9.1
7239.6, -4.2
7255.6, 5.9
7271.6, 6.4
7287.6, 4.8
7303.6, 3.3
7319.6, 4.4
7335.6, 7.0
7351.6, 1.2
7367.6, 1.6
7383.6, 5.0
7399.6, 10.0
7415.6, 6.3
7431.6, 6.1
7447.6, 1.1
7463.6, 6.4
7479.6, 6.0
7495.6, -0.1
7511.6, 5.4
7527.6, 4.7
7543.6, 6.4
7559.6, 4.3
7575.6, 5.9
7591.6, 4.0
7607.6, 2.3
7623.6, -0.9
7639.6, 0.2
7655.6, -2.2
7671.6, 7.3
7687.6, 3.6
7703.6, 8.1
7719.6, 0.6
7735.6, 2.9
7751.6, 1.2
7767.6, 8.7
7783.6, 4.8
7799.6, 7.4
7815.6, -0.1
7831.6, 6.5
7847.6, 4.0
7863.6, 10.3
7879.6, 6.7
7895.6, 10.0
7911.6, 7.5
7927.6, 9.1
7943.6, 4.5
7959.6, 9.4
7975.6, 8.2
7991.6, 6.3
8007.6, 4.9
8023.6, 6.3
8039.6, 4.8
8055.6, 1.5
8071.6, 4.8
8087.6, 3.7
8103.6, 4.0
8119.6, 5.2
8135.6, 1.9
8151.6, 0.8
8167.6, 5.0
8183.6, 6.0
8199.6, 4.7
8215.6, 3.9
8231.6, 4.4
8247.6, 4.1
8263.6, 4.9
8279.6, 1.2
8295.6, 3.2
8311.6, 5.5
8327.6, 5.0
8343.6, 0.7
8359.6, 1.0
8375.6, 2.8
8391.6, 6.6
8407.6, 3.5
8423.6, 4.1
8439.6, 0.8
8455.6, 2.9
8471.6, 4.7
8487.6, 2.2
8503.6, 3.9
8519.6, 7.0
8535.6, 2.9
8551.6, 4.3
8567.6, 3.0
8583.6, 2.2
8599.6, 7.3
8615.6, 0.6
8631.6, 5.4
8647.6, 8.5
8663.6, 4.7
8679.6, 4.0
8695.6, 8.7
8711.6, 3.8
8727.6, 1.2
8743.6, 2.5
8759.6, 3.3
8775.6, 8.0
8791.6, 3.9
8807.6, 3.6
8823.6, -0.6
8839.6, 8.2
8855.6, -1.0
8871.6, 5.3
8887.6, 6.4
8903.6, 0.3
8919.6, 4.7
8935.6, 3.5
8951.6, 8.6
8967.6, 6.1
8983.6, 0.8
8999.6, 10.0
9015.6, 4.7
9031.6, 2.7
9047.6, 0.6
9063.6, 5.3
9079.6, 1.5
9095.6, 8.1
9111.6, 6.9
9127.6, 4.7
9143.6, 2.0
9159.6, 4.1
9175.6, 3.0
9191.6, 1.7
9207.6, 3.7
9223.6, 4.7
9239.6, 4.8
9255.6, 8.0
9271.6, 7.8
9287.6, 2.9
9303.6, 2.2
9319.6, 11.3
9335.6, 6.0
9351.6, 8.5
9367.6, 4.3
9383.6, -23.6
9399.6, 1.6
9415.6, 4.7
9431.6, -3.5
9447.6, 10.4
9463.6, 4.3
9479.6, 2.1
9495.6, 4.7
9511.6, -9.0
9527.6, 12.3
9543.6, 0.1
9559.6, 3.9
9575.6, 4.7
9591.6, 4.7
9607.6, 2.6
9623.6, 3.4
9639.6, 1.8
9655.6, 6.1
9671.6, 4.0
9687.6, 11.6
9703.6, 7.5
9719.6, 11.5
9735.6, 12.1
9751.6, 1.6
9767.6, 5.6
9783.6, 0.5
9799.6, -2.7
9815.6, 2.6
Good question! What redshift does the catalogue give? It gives 0.479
